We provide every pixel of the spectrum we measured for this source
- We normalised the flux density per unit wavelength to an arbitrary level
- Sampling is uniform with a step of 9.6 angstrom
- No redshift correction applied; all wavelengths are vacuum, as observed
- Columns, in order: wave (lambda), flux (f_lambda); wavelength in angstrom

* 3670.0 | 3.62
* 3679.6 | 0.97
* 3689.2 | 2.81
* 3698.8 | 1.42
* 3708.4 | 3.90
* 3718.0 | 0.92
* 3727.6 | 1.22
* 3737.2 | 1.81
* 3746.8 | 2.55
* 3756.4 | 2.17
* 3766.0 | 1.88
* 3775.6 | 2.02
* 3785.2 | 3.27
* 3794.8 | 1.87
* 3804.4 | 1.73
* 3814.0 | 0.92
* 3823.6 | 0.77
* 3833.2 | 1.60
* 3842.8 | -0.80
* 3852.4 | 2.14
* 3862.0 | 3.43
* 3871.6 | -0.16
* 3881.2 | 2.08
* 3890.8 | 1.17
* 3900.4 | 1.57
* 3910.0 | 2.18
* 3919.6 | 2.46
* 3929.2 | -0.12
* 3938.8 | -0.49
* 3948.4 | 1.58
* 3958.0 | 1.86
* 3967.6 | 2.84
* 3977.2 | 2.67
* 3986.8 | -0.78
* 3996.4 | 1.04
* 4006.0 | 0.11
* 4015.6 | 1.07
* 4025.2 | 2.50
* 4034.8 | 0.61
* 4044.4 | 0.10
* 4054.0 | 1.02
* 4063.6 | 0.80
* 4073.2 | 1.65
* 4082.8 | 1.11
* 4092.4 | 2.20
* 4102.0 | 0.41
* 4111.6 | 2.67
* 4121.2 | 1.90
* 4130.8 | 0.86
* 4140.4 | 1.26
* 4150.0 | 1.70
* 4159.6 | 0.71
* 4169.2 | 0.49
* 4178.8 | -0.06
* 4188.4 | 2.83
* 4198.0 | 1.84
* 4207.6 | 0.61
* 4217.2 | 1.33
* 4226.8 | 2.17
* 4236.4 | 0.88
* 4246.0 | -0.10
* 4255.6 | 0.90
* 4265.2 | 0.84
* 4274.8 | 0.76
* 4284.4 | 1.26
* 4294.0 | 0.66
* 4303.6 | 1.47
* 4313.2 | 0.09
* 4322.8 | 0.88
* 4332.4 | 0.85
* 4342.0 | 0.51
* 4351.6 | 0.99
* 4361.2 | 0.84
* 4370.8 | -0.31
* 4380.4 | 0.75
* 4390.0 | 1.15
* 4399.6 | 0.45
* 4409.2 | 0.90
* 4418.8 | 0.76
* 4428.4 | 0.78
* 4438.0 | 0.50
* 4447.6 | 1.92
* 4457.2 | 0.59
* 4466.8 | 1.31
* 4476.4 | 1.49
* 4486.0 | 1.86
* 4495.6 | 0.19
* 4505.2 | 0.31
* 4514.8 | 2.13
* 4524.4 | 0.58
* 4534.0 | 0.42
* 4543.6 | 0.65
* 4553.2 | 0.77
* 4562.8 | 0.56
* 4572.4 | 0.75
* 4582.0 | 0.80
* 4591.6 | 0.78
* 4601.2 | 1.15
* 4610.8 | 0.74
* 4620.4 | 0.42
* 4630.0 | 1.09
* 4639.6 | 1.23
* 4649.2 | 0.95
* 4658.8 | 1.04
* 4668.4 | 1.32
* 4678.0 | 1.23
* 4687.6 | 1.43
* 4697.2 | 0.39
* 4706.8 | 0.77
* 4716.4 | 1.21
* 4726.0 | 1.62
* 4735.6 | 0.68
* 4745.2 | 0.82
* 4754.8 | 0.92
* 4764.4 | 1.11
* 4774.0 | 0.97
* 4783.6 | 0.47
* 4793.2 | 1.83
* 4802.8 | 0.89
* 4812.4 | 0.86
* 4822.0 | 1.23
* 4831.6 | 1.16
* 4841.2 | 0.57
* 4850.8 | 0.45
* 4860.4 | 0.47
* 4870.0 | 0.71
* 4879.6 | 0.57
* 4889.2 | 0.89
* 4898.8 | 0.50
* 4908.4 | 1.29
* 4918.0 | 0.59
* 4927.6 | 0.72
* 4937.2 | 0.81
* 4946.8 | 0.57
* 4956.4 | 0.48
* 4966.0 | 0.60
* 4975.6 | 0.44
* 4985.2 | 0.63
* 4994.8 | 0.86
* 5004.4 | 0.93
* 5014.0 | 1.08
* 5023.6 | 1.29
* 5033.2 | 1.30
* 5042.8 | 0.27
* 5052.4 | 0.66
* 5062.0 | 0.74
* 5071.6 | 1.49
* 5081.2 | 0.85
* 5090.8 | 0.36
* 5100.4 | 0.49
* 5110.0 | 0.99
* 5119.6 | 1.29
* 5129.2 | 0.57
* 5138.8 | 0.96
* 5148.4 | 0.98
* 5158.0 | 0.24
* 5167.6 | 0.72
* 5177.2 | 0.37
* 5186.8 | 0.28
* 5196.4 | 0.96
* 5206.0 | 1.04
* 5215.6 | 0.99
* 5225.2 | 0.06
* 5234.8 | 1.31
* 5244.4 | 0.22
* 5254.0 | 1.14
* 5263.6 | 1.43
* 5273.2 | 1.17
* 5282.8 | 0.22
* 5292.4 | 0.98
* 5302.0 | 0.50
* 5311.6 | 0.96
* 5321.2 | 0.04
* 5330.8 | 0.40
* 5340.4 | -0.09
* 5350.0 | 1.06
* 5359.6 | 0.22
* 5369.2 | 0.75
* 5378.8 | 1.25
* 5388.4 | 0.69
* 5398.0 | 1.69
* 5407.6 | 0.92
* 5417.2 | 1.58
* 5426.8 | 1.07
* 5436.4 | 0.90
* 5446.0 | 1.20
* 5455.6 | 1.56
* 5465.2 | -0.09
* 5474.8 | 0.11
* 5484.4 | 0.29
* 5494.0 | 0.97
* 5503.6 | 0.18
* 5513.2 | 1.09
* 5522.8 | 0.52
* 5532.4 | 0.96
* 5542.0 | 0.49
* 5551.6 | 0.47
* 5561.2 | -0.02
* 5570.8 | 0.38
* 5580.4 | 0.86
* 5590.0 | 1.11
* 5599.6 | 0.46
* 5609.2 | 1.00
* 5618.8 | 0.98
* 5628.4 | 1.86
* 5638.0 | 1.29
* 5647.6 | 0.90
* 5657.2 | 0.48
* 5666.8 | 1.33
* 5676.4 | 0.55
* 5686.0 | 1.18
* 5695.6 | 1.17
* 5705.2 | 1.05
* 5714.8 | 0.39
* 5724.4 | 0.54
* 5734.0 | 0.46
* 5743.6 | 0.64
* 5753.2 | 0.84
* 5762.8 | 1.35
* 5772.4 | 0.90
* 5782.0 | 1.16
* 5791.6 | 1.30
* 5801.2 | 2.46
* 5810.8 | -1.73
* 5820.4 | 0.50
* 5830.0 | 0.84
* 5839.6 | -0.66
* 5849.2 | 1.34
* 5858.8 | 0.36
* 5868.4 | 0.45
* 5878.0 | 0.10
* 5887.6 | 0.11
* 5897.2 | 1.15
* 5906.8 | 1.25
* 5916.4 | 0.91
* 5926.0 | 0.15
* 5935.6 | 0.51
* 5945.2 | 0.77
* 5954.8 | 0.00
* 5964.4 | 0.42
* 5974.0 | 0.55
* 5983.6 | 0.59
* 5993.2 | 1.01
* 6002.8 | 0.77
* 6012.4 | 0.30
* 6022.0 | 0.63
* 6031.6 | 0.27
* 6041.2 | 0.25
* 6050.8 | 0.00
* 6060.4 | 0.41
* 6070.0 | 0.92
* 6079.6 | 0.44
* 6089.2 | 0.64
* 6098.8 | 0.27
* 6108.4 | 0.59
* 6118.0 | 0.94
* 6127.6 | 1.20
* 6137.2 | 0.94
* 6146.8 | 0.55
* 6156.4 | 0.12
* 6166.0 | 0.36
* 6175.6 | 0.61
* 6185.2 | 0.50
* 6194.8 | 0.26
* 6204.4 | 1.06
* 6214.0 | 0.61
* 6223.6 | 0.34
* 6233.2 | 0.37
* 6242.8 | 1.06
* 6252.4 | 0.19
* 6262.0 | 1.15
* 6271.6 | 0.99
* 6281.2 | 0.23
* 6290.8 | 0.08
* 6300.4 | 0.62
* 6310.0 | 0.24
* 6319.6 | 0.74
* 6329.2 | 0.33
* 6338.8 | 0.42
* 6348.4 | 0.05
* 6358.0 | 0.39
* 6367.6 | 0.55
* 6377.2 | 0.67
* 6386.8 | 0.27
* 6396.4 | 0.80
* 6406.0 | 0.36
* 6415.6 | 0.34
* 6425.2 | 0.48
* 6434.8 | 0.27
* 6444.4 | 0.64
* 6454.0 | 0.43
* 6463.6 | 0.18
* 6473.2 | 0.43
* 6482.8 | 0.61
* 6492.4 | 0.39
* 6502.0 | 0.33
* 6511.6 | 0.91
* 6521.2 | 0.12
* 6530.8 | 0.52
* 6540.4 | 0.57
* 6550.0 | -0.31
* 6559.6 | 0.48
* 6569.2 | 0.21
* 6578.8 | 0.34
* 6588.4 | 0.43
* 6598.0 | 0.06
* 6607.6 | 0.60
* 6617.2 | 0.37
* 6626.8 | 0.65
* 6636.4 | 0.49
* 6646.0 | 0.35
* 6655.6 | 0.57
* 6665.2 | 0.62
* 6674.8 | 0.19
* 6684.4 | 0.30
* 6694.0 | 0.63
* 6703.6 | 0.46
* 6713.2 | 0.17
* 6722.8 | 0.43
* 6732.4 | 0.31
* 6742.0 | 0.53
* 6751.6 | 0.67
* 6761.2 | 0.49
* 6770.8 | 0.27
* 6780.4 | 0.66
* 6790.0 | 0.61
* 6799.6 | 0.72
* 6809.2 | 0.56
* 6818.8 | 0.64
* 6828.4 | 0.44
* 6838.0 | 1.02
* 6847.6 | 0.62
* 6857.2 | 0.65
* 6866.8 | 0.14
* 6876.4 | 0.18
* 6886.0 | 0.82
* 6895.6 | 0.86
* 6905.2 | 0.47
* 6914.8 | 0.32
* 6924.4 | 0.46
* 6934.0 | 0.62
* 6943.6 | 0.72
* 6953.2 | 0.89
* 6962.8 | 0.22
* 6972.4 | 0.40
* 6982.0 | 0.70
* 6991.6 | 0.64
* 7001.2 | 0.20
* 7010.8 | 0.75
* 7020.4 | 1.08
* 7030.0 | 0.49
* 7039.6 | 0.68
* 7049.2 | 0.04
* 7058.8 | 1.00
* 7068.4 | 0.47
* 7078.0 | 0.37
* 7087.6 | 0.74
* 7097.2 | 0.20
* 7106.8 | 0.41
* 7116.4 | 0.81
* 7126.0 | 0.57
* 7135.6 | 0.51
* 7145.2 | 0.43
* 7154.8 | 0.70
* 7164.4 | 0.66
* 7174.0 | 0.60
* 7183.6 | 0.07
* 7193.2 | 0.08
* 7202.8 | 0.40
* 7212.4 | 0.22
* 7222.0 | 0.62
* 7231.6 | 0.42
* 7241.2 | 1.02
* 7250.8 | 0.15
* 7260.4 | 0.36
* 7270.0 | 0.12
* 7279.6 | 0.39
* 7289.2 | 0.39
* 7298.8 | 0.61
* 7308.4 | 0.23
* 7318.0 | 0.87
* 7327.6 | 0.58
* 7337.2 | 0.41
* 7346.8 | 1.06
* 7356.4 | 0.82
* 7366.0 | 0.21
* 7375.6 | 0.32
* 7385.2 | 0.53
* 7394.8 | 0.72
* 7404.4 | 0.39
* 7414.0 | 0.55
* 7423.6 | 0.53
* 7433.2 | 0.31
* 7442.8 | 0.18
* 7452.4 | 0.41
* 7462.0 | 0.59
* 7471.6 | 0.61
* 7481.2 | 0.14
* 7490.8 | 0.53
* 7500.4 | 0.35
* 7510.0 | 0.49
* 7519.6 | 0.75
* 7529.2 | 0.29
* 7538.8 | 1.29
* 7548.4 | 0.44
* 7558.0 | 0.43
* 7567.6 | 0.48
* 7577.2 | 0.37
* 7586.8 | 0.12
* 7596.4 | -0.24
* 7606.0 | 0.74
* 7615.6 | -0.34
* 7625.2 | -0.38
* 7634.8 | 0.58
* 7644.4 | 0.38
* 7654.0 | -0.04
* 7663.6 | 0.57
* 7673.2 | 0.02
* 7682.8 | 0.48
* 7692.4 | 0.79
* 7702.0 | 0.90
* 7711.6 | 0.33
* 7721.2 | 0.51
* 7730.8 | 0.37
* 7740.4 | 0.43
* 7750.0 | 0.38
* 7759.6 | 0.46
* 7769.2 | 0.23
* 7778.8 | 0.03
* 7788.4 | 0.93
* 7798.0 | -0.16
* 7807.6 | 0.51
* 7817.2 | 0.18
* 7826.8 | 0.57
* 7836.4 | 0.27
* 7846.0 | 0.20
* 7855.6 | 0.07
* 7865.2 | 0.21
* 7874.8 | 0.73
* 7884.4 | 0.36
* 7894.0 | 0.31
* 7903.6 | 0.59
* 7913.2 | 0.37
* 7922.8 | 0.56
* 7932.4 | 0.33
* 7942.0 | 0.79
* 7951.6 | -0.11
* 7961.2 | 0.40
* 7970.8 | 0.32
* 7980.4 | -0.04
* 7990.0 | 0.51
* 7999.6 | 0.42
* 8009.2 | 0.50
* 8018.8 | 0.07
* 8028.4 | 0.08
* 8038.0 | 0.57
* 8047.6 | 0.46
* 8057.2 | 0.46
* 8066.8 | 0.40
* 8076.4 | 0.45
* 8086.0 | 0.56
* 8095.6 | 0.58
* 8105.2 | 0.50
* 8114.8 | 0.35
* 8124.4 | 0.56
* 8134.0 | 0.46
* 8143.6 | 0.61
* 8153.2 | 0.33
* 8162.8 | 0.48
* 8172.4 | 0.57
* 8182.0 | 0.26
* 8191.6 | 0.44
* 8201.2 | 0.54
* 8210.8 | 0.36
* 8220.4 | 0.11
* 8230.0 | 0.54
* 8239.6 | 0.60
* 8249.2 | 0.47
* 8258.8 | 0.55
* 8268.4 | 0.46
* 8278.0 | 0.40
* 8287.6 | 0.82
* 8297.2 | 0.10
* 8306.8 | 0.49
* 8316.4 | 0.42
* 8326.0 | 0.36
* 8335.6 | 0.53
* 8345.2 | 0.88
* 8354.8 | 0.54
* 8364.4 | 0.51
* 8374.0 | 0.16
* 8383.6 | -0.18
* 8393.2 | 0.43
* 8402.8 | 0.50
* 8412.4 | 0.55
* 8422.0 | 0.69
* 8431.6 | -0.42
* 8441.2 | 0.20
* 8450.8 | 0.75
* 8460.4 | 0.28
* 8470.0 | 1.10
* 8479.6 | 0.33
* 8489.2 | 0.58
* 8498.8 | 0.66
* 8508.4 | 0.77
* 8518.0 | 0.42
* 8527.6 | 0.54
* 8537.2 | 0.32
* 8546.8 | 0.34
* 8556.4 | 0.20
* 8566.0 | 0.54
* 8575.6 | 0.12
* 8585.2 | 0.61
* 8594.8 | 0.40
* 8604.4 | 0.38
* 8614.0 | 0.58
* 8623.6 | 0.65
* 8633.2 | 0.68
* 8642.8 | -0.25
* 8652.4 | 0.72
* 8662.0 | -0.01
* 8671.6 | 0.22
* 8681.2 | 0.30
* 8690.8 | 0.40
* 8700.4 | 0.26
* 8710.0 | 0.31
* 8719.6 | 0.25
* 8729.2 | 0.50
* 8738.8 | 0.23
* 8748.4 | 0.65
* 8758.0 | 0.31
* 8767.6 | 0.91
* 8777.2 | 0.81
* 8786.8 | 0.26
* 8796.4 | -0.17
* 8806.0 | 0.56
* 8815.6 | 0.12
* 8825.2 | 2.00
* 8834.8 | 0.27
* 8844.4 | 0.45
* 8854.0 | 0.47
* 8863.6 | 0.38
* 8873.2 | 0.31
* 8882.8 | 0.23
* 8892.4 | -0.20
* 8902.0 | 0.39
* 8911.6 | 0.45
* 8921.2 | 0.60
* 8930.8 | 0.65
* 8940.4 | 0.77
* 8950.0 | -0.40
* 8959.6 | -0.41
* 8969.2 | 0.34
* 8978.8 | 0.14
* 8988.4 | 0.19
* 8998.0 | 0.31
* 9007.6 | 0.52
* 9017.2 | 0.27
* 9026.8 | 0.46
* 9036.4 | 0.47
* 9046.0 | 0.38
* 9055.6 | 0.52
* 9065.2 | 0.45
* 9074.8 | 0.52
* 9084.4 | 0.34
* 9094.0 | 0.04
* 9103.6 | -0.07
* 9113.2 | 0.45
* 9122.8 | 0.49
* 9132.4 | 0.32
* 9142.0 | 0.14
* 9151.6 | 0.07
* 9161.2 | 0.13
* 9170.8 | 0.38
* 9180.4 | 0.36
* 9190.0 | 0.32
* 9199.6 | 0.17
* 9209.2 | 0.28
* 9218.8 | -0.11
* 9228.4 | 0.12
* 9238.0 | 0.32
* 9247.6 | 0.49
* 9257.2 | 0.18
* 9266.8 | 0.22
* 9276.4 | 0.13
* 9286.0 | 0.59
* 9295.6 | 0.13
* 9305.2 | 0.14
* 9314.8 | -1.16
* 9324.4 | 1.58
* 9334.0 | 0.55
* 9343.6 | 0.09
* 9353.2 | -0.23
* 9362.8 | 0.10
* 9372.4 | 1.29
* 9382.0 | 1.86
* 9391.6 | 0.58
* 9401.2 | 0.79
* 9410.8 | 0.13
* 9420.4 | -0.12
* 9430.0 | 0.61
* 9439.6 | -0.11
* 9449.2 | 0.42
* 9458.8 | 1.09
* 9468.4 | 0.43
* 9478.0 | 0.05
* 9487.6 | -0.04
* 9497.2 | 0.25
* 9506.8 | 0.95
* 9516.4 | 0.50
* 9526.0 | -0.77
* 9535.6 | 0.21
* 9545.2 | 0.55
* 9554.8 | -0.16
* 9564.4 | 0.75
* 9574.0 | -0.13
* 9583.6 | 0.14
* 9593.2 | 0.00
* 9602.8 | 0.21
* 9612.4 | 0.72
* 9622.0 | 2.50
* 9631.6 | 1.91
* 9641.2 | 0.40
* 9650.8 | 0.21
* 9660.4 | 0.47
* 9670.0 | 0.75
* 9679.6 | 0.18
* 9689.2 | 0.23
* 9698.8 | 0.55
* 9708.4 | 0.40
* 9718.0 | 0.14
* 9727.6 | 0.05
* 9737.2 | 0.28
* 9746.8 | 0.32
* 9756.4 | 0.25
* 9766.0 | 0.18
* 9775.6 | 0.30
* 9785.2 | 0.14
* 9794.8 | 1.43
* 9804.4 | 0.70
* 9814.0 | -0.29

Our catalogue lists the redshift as 1.581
